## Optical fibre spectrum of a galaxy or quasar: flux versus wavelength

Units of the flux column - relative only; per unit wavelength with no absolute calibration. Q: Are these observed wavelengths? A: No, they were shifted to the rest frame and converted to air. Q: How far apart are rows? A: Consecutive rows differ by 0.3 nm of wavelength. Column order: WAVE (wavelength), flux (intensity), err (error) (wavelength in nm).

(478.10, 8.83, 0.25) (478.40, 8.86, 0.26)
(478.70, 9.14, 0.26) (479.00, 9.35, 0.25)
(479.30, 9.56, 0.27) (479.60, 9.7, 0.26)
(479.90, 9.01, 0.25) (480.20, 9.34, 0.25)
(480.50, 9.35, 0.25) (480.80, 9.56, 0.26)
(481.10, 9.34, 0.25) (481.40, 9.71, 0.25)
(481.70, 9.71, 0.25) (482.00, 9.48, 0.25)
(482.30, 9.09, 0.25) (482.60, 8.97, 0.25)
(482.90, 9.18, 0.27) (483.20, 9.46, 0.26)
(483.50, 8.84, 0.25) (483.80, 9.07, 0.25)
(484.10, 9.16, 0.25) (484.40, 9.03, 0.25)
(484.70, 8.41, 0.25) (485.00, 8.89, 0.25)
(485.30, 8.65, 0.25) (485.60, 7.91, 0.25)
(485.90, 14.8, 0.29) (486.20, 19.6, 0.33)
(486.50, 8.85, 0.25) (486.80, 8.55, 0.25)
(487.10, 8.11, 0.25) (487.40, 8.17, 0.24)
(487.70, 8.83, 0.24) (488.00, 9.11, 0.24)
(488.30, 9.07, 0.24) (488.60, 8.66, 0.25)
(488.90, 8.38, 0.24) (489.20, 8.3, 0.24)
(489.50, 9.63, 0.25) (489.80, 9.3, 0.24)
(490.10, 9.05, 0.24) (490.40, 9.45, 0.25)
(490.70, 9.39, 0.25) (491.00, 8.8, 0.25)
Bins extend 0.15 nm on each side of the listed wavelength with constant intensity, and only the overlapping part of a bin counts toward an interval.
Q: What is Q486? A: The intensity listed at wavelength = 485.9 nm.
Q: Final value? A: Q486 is 14.8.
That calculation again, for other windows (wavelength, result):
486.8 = 8.55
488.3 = 9.07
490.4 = 9.45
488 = 9.11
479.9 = 9.01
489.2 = 8.3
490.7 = 9.39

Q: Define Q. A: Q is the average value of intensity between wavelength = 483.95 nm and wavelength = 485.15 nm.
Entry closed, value 8.87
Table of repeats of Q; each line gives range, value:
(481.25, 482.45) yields 9.5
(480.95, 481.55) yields 9.53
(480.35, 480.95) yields 9.46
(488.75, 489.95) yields 8.9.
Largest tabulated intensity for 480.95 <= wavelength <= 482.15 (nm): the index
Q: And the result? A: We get 9.71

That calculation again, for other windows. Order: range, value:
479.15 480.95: 9.7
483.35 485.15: 9.16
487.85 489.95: 9.63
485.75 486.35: 19.6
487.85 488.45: 9.11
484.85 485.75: 8.89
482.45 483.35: 9.46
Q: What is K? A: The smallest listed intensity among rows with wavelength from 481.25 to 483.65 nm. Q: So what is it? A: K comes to 8.84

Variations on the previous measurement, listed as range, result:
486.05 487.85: 8.11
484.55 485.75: 7.91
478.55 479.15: 9.14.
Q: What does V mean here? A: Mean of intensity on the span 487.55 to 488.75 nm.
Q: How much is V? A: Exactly 8.92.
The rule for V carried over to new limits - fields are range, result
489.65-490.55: 9.27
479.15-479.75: 9.63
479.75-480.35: 9.17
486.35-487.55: 8.42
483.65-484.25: 9.12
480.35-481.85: 9.53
